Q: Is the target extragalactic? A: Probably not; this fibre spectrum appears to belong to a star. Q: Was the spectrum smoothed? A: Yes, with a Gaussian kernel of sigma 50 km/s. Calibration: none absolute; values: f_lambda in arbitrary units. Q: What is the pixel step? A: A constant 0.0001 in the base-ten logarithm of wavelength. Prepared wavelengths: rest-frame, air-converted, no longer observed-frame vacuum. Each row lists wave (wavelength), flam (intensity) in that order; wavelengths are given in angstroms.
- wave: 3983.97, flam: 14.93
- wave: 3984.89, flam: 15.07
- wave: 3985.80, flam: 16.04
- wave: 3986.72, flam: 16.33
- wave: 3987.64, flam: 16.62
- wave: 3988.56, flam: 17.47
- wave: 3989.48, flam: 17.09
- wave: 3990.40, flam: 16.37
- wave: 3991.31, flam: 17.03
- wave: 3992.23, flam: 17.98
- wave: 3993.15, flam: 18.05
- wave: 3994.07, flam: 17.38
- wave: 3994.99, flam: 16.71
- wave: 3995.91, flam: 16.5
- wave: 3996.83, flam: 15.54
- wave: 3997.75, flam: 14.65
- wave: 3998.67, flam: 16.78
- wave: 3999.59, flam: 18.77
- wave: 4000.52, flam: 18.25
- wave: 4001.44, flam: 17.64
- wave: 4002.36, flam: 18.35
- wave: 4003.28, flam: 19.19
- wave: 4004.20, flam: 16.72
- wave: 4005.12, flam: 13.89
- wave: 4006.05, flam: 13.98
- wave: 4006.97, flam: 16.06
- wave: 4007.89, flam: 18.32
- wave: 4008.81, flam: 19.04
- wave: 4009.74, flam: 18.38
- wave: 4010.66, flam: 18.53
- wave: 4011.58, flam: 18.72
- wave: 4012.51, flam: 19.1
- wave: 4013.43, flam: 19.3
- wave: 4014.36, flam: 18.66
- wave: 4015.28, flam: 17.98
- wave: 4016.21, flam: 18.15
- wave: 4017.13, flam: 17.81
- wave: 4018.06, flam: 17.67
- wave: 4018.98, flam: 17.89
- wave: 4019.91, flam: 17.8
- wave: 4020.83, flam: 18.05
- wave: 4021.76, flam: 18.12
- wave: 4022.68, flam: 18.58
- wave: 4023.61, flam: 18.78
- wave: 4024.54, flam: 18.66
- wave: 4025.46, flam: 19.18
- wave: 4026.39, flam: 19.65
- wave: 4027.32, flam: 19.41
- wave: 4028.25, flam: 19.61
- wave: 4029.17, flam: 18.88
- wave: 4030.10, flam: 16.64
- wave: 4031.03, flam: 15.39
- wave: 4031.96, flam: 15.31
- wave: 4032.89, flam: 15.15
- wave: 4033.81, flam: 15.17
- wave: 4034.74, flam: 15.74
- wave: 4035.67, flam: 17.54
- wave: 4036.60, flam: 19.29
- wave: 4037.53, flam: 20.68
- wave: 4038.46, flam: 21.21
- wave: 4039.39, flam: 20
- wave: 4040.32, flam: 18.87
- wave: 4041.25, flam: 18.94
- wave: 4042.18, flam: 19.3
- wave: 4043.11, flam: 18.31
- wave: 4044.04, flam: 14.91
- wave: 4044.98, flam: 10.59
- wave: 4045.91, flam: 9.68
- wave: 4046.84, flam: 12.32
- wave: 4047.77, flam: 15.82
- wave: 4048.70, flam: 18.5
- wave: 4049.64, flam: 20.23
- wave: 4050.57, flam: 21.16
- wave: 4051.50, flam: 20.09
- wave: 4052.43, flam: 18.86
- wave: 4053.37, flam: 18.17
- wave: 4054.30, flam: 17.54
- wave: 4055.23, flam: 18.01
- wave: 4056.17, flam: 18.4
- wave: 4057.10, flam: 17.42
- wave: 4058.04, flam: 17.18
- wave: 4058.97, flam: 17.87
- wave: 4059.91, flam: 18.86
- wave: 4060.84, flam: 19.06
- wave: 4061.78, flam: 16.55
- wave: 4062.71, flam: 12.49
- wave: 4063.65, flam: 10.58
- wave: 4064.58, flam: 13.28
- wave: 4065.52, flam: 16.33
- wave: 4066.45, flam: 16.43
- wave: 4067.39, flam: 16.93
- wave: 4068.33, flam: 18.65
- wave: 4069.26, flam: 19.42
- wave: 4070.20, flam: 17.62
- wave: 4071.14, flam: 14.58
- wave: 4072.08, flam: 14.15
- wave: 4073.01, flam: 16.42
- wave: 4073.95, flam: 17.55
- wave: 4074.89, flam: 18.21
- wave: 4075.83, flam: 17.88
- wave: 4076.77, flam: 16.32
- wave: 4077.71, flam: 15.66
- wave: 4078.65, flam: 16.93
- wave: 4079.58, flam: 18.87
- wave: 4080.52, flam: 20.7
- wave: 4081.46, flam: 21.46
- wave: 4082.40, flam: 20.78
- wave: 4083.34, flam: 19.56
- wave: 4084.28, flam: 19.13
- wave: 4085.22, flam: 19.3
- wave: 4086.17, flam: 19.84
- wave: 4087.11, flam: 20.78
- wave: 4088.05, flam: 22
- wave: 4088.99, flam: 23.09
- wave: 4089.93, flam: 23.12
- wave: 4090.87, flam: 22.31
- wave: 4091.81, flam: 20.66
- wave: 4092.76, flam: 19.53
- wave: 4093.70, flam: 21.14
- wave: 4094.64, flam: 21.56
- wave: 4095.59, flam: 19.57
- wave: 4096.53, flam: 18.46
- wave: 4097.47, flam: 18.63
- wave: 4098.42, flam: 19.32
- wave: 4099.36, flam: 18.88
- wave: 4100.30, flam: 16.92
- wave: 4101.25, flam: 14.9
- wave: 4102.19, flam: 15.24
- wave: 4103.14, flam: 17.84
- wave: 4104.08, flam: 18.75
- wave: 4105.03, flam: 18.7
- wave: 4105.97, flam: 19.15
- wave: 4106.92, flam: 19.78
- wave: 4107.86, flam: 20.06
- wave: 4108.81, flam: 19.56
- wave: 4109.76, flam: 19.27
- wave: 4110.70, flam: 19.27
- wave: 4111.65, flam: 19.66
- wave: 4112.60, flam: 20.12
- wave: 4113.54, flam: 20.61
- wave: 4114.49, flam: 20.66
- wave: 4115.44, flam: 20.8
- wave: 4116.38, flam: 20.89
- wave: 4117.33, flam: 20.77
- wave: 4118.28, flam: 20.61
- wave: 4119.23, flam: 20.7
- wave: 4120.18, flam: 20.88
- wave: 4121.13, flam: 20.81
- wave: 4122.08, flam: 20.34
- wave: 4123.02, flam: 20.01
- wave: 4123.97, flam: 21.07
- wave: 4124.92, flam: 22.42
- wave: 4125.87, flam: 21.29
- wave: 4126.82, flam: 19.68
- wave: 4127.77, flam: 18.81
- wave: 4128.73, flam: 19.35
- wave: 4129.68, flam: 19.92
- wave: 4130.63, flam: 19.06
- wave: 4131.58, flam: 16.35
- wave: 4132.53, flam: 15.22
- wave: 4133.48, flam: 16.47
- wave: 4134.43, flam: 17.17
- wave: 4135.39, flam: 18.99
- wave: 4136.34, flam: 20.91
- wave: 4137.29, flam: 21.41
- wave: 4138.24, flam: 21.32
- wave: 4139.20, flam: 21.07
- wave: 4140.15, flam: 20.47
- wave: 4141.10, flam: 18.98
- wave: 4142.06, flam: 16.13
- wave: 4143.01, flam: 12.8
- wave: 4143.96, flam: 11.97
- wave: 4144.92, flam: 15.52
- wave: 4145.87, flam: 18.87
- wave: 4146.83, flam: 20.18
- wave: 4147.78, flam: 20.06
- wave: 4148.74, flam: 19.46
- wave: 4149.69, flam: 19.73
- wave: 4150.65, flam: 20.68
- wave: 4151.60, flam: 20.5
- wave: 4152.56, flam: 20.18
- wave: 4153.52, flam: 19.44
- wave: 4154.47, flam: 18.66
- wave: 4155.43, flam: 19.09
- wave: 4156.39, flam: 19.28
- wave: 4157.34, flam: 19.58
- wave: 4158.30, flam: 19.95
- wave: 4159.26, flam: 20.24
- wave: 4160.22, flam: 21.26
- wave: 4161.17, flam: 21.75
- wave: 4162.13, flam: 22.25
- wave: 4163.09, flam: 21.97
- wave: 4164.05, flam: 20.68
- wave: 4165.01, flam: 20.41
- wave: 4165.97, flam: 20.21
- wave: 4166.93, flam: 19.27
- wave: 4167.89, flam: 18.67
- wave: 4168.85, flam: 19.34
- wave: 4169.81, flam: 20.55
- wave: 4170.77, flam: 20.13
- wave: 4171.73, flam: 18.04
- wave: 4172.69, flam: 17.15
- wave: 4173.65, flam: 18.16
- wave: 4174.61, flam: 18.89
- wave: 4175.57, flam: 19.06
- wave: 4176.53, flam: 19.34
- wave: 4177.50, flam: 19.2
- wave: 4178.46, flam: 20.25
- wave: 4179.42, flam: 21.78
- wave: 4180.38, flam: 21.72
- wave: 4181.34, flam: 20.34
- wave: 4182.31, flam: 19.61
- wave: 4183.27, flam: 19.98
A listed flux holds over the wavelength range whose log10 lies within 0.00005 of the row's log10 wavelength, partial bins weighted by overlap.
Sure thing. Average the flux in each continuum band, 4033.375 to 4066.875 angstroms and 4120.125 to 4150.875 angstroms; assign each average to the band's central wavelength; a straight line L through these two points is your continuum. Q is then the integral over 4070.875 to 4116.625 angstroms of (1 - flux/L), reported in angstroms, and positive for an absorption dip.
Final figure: -2.8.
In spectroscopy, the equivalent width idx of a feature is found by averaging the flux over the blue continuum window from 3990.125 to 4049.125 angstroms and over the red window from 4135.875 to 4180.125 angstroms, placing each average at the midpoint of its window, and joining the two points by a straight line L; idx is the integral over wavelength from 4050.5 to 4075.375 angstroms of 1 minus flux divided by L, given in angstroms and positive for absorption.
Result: 1.41 angstroms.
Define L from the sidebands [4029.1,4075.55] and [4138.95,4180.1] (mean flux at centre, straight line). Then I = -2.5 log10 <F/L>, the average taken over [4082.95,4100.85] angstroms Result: -0.13 mag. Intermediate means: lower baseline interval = 17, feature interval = 20.2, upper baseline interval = 19.3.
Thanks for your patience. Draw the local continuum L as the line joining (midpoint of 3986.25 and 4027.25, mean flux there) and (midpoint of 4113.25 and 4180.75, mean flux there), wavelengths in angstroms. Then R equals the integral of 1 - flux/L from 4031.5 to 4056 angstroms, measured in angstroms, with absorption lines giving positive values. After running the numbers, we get 1.1 angstroms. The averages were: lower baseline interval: 17.6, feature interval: 17.4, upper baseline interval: 19.6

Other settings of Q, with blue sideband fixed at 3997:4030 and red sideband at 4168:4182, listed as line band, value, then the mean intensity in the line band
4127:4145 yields 1.0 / 18.1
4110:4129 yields -1.4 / 20.4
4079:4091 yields -1.3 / 20.8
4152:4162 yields -0.3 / 20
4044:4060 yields 1.2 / 17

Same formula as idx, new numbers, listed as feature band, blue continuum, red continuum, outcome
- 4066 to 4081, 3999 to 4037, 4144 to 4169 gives 1.1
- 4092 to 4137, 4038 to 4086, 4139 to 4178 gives -2.4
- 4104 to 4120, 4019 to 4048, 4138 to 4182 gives -1.2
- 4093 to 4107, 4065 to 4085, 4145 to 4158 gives -0.2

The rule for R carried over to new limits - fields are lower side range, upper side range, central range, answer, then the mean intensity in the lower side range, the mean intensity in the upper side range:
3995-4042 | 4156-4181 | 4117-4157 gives 0.7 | 17.9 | 20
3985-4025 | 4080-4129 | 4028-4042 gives 0.3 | 17.5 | 20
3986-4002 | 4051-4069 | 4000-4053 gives -2.2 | 17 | 17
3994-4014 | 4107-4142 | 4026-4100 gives 2.1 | 17.4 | 19.8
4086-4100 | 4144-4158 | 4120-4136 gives 0.4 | 20.6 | 19.1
